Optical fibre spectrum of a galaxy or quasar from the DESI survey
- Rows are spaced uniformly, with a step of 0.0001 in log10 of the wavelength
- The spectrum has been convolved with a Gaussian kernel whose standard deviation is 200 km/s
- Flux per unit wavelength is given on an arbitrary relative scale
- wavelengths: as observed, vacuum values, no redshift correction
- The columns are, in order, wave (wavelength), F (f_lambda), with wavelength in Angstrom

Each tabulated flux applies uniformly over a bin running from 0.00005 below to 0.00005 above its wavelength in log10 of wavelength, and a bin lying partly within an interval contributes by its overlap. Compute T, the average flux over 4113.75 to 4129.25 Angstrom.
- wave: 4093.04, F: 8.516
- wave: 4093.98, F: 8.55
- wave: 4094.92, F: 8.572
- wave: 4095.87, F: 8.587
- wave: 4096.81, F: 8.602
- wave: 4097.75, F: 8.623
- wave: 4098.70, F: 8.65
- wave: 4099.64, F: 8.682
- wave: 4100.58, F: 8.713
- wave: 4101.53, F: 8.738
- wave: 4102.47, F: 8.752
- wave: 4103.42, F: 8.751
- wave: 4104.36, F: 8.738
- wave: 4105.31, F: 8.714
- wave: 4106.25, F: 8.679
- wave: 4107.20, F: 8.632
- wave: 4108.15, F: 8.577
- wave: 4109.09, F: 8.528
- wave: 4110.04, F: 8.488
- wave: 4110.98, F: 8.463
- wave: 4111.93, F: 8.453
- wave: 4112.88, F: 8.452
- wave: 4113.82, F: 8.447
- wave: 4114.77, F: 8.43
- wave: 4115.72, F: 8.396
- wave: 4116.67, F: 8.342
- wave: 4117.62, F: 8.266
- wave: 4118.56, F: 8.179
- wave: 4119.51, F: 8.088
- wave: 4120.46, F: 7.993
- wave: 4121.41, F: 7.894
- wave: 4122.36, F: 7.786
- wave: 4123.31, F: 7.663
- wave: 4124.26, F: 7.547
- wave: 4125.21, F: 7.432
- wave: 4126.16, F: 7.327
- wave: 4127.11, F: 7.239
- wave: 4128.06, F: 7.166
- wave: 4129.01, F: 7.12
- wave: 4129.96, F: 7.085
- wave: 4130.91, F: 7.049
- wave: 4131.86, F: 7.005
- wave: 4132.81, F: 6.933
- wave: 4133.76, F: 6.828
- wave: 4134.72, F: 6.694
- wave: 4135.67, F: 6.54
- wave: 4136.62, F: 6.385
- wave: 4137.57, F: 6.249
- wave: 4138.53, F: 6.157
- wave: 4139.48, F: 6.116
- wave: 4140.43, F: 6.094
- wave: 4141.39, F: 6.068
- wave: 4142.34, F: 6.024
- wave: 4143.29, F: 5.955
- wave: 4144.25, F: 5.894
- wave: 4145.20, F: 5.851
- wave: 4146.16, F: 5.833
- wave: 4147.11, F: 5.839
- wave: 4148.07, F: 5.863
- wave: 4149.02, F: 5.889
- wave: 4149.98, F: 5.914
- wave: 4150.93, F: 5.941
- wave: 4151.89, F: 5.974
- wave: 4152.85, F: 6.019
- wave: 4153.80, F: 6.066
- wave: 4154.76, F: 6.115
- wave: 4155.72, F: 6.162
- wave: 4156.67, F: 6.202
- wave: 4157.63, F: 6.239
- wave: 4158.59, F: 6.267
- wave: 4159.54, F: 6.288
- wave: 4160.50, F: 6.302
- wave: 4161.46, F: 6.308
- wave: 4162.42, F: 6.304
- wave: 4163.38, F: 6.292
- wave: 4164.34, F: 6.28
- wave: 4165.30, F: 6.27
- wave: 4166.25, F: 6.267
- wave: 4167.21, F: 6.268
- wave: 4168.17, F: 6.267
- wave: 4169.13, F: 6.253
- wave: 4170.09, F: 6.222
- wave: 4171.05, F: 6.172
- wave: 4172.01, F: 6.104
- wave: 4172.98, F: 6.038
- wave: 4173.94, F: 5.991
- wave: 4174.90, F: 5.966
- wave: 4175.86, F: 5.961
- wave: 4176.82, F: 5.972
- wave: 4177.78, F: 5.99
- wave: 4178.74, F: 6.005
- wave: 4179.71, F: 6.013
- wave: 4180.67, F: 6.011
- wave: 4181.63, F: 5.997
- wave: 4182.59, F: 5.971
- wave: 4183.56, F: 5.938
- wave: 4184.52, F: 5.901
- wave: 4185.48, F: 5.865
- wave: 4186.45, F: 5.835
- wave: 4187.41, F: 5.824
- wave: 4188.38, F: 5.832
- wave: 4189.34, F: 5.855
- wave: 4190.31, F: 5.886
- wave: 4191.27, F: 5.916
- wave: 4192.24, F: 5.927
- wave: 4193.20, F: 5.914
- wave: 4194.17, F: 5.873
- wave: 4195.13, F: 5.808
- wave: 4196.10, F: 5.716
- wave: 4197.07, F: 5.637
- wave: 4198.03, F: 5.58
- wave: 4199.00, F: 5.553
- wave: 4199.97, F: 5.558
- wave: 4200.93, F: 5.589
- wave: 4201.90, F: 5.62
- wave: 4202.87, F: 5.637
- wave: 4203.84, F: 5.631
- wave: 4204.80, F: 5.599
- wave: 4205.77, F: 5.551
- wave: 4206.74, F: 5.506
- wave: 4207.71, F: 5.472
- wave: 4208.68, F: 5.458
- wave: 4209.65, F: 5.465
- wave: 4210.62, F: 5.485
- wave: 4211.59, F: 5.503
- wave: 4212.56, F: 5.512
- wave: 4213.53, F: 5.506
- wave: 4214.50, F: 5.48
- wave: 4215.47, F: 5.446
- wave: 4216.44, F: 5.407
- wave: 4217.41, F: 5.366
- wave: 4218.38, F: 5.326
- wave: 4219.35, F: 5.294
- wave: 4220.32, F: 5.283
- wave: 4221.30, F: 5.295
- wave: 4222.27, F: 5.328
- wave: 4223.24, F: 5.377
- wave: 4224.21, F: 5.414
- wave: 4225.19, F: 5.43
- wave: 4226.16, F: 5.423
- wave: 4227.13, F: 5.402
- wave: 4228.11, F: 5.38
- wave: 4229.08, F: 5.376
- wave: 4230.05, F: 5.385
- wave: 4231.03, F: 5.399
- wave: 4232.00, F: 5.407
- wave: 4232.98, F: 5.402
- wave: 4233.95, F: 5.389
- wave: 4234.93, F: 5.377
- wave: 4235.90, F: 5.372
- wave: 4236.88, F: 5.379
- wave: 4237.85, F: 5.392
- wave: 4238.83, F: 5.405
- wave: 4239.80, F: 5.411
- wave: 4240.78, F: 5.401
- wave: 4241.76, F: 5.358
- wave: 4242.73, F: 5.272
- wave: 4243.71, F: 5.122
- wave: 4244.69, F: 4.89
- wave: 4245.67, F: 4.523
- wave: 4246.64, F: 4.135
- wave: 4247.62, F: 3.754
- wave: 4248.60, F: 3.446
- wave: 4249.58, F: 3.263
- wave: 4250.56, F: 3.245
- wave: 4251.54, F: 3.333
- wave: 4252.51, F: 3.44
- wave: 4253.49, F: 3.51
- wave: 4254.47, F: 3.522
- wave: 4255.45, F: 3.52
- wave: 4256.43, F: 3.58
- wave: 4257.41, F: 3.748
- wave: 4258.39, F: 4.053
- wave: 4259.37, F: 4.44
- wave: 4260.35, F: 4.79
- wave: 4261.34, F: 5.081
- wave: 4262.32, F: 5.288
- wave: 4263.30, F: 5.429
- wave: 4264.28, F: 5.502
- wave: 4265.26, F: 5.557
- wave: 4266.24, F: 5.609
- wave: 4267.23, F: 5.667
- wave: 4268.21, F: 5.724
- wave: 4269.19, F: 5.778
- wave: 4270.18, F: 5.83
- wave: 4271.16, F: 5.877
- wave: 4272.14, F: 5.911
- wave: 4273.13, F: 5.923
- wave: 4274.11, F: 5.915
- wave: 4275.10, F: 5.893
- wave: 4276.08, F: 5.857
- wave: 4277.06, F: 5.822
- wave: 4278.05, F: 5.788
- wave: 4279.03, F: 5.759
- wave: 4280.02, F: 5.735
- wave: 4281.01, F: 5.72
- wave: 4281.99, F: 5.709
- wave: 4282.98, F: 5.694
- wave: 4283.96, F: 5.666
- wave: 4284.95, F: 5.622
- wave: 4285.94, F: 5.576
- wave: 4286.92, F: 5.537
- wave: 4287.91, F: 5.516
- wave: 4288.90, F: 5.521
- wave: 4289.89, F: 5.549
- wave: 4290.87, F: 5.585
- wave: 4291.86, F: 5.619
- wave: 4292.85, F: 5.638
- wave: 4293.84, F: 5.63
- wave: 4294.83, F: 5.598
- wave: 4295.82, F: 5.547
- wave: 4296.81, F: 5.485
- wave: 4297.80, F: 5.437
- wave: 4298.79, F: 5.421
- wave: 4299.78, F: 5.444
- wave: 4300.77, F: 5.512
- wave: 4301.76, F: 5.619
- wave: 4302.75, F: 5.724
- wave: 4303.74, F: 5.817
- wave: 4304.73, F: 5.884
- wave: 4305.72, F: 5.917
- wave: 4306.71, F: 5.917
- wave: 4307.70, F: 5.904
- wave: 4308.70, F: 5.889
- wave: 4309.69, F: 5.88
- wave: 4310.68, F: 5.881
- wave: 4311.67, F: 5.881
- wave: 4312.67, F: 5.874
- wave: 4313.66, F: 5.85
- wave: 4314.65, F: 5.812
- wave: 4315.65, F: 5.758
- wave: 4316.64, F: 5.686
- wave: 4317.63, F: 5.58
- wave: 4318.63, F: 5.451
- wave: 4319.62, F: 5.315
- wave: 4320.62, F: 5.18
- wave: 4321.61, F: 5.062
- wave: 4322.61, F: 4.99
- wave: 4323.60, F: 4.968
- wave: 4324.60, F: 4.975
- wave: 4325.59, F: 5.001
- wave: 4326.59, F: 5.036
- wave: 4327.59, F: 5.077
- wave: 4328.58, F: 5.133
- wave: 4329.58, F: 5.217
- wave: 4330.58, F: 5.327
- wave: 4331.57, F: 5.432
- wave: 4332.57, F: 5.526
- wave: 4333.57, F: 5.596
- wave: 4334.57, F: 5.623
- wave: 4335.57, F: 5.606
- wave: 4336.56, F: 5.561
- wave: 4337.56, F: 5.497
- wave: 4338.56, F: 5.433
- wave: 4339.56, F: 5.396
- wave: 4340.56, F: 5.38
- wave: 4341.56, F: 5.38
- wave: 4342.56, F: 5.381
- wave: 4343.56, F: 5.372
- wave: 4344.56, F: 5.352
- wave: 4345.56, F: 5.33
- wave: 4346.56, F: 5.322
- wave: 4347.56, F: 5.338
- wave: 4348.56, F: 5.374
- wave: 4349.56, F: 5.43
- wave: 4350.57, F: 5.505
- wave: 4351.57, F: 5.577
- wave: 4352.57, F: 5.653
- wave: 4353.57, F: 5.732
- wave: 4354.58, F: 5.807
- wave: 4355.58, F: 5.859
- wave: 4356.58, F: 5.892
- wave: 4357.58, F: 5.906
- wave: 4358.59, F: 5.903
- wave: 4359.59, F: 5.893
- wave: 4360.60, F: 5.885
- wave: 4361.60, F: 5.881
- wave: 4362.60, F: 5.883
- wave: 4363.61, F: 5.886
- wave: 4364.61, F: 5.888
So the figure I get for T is 7.83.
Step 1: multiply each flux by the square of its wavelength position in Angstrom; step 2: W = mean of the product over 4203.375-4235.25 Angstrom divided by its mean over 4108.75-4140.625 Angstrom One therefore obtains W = 0.8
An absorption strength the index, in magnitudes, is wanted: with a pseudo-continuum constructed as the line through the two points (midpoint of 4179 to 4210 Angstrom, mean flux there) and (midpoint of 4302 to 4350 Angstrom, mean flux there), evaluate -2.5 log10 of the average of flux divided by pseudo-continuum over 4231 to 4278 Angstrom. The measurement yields 0.14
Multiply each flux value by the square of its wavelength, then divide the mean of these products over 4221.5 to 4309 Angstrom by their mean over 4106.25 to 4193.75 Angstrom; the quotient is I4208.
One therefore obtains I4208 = 0.83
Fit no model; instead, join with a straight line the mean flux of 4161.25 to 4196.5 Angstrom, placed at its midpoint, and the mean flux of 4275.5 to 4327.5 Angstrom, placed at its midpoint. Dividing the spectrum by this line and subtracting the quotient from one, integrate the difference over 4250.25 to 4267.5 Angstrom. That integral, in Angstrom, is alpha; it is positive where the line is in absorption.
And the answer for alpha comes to 4.0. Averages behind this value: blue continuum 6.03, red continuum 5.59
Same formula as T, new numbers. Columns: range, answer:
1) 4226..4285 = 5.07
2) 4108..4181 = 6.73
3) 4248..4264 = 4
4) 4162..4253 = 5.5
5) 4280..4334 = 5.54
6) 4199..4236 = 5.45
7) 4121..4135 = 7.25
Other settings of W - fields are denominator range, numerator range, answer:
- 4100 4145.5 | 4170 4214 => 0.79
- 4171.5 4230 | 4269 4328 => 1.04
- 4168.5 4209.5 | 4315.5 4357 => 0.99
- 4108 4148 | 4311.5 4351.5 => 0.82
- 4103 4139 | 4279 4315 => 0.80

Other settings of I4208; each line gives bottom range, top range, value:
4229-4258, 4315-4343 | 1.22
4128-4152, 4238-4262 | 0.71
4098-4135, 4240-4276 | 0.64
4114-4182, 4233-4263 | 0.72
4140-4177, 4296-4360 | 0.98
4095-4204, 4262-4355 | 0.89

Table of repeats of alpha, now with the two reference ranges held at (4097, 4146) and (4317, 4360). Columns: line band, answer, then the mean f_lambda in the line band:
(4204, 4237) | 5.97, 5.42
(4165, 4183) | 2.53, 6.09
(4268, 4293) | 1.21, 5.72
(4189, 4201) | 1.95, 5.76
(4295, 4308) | 0.32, 5.66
